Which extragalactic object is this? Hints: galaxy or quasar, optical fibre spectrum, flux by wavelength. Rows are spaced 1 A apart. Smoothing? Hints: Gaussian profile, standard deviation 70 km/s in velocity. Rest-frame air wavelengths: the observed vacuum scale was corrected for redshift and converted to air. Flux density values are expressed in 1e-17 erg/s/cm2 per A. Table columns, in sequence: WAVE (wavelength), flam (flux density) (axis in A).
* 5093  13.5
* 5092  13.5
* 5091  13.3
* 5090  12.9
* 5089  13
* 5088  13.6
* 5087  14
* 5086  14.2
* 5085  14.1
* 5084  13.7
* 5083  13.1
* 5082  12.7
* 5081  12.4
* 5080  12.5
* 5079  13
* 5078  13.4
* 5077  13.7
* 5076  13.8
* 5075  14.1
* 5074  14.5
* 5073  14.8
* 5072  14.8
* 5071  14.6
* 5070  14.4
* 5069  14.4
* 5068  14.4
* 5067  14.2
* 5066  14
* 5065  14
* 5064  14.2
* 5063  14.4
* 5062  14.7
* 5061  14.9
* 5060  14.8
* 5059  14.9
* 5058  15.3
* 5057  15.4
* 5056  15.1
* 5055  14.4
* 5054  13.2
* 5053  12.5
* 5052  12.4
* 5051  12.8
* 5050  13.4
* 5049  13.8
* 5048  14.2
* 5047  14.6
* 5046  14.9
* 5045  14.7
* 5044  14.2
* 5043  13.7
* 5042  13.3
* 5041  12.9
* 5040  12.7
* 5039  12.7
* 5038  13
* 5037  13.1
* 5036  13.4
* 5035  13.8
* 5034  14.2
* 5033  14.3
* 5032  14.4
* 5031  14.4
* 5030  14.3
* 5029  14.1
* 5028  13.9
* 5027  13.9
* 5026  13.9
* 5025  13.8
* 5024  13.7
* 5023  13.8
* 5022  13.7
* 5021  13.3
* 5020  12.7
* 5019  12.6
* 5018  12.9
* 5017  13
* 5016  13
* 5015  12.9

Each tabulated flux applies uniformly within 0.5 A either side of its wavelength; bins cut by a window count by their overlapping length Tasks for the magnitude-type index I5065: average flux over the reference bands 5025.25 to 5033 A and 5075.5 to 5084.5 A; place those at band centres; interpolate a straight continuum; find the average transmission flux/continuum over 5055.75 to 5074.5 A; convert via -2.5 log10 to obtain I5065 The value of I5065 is -0.09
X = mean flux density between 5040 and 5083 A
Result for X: 14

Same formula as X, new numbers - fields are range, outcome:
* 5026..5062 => 13.9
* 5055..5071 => 14.6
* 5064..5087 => 13.9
